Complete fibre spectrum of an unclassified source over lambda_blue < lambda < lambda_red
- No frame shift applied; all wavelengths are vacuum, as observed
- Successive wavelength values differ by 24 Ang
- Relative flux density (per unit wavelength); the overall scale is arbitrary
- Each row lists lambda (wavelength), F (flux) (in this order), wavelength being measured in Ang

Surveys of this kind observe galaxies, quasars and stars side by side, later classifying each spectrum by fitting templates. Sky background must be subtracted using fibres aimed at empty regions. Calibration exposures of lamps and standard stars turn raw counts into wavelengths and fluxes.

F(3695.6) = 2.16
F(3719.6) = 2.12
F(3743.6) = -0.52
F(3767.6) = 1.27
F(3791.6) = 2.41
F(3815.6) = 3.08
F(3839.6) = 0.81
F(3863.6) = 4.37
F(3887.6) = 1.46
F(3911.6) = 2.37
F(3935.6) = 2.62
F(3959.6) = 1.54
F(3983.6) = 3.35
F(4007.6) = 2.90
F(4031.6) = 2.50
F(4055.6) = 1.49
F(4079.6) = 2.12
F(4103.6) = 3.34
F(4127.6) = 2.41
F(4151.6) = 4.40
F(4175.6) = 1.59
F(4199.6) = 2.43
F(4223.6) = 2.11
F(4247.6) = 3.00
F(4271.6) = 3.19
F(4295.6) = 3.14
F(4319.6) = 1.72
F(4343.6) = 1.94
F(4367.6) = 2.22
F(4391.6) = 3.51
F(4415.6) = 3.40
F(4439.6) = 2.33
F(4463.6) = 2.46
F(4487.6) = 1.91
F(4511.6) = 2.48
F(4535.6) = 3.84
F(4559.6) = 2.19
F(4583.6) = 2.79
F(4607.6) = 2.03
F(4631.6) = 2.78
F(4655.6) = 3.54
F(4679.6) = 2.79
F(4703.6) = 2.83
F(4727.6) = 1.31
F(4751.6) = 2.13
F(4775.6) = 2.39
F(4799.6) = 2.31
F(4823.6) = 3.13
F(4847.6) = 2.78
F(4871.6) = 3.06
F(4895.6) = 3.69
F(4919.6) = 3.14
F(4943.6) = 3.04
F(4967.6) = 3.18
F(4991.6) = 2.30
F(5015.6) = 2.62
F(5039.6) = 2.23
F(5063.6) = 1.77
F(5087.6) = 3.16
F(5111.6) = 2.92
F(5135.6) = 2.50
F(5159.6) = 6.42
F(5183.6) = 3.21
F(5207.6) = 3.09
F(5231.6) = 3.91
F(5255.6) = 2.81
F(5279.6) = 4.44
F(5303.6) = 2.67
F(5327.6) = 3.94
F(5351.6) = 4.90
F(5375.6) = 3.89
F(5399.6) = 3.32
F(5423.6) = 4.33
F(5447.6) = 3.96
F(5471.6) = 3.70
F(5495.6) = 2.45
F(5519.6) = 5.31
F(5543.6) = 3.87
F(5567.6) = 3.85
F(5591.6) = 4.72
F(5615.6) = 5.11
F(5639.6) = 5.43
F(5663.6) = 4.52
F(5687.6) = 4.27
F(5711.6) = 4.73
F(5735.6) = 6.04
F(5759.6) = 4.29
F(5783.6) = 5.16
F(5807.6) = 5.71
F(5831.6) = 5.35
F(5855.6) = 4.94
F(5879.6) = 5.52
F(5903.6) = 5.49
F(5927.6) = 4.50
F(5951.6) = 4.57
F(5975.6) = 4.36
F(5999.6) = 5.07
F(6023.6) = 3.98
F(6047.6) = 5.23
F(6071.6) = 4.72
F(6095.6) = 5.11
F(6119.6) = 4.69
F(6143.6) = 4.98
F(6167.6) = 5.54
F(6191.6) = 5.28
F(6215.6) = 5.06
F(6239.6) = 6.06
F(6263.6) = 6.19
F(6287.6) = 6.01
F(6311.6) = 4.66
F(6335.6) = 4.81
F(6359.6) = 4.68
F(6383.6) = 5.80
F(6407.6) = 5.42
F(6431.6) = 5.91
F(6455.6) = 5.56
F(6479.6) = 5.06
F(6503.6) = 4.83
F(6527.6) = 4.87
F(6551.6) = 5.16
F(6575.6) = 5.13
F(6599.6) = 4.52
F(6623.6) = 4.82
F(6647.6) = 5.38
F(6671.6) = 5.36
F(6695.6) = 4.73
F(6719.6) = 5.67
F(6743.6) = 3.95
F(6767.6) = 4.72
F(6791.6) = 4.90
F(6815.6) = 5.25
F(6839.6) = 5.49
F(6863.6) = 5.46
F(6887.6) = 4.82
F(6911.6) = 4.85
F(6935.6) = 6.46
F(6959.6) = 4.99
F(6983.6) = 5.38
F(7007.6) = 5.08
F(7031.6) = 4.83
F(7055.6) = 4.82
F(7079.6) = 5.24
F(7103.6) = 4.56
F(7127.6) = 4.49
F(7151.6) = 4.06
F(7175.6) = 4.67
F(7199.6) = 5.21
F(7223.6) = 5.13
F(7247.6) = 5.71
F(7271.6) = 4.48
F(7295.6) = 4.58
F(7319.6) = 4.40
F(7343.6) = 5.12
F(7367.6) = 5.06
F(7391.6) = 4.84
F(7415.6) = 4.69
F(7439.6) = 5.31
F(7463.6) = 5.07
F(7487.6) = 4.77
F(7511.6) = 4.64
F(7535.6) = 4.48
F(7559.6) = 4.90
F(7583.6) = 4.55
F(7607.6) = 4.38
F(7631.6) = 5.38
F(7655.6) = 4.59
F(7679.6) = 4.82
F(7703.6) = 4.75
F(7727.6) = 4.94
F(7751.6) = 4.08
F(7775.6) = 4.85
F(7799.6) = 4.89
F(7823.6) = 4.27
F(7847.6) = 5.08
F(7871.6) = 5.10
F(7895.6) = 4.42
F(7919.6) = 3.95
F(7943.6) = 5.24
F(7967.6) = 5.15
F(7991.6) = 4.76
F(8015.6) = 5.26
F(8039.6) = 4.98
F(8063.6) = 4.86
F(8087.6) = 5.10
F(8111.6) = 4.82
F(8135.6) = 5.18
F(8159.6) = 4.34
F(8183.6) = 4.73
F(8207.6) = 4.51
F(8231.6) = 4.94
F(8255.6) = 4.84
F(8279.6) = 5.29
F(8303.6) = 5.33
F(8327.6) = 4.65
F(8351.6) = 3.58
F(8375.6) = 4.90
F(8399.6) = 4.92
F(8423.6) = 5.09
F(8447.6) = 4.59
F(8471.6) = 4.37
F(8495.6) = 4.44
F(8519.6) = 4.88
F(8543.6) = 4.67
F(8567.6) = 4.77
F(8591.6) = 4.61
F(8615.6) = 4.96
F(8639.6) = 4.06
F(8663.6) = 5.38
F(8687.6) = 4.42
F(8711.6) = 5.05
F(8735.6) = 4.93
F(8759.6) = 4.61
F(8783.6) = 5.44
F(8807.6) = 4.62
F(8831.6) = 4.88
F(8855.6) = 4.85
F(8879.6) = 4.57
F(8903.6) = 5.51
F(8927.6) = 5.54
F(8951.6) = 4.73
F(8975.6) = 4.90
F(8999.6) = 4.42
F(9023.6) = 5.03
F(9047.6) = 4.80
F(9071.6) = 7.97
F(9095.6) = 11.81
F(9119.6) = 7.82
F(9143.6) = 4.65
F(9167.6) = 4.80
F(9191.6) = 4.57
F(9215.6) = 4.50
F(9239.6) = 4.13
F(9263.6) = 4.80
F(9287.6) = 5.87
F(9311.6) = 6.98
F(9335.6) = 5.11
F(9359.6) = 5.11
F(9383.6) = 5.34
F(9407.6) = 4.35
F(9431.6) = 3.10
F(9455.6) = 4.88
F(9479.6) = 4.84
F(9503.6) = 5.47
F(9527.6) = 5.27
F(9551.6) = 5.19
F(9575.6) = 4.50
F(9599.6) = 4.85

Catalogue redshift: 0.384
